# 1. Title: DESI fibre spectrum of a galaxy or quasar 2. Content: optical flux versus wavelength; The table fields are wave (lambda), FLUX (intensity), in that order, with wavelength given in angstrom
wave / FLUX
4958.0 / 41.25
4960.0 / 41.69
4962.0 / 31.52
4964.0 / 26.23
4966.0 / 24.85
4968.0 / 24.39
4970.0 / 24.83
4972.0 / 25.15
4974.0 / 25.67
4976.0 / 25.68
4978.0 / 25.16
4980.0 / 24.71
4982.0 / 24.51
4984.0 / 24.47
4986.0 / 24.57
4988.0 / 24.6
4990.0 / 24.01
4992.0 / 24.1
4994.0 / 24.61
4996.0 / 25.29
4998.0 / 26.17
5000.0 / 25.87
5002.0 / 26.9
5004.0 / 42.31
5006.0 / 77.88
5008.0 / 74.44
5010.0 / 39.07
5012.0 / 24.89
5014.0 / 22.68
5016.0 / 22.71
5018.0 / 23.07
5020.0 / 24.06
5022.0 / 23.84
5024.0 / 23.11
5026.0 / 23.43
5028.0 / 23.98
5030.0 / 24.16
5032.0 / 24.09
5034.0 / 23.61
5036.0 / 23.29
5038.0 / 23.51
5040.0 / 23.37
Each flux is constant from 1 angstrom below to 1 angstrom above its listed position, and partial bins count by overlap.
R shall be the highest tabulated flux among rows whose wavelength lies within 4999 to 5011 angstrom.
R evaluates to 77.88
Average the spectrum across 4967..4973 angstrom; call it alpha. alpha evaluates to 24.8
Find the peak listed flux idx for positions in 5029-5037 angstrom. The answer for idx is 24.16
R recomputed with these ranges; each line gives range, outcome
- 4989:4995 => 24.61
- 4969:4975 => 25.67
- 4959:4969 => 41.69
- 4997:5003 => 26.9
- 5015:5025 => 24.06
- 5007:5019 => 74.44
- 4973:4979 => 25.68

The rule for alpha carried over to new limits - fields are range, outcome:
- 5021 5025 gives 23.5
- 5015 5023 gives 23.4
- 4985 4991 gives 24.4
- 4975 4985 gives 24.9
